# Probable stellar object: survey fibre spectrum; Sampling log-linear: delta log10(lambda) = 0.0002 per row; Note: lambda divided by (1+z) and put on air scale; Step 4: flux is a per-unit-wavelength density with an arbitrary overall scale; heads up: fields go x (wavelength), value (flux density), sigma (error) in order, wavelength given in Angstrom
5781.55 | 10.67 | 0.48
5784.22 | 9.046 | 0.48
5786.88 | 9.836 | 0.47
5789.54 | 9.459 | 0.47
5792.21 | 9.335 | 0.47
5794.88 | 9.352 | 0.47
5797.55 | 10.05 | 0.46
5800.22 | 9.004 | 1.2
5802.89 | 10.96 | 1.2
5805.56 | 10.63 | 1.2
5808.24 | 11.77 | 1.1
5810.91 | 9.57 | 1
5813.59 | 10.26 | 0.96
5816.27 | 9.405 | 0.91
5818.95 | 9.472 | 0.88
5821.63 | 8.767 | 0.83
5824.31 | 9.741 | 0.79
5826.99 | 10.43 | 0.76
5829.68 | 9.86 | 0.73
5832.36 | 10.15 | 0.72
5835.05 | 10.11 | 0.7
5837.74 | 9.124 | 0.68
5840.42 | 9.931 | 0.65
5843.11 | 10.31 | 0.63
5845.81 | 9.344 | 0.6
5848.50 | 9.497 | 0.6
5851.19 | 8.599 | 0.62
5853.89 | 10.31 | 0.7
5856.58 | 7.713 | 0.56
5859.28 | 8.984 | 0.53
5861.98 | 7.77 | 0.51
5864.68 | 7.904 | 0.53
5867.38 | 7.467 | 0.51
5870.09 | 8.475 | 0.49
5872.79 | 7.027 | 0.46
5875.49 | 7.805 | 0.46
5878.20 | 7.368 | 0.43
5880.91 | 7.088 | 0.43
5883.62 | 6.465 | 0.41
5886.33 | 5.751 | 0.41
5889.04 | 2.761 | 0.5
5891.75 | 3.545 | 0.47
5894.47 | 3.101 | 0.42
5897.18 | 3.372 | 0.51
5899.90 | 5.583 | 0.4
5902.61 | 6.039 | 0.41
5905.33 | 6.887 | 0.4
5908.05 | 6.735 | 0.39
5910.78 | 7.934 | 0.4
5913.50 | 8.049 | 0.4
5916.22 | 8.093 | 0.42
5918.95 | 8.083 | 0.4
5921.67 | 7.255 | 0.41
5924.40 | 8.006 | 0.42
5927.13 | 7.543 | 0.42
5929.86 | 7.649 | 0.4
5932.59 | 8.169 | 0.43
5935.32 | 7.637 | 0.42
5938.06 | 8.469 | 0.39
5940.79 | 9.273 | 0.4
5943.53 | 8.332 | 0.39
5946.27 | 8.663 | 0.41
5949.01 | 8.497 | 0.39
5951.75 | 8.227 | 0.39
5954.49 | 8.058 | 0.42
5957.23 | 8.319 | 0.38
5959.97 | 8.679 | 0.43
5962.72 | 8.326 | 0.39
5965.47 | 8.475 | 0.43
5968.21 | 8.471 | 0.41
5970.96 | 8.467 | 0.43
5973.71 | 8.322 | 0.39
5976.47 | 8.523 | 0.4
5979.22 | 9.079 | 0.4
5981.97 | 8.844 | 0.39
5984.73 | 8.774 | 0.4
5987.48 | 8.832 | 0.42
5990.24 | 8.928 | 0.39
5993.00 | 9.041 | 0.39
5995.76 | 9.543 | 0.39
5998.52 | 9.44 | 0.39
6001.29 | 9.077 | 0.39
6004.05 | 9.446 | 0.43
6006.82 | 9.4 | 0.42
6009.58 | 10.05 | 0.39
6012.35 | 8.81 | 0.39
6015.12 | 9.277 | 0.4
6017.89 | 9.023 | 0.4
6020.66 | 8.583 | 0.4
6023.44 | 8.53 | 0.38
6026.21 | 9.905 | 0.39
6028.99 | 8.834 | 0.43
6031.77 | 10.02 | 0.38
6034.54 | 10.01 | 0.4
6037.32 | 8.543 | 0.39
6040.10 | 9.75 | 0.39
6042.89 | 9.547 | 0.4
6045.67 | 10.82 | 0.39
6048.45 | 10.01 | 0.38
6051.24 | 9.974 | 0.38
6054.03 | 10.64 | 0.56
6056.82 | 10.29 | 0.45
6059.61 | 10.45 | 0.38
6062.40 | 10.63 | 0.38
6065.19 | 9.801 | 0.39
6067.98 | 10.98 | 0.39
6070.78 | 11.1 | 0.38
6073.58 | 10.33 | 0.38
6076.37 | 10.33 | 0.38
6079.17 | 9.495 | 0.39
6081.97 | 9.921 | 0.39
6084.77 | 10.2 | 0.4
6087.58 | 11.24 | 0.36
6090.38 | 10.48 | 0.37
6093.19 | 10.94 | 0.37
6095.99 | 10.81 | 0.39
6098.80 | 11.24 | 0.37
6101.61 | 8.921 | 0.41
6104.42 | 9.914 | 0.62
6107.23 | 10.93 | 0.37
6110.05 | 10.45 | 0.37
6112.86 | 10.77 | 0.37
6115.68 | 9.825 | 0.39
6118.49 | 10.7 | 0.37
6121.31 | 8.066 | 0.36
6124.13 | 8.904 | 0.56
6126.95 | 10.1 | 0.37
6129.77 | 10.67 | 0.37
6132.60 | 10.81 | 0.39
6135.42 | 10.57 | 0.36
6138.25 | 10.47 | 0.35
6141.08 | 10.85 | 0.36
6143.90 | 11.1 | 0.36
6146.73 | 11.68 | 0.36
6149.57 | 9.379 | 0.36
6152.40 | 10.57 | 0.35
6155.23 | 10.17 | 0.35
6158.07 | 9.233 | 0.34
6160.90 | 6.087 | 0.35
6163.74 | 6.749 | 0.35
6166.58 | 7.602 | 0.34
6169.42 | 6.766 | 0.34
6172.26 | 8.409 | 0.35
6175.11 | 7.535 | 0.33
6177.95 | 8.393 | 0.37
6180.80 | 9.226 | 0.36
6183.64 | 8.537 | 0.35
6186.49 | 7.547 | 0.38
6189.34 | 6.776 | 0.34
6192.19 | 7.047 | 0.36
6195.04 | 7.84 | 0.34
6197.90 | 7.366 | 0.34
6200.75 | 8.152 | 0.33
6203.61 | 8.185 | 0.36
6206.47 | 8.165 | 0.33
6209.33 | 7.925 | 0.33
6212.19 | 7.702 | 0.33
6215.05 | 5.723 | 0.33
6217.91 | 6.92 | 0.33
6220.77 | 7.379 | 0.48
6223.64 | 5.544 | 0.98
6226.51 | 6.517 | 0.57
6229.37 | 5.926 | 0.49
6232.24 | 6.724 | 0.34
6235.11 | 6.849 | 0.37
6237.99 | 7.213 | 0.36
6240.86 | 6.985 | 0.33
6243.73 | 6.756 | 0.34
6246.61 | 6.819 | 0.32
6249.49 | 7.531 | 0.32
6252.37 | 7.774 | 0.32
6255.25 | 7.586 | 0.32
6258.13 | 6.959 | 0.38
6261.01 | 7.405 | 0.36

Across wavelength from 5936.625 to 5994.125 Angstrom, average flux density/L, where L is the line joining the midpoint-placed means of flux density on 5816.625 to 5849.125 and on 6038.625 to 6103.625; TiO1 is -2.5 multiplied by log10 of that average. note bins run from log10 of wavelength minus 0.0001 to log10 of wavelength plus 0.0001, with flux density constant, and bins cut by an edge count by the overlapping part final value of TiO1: 0.17 mag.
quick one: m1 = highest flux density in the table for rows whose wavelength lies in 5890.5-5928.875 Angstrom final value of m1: 8.093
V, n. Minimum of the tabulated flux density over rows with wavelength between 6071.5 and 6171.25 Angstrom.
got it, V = 6.087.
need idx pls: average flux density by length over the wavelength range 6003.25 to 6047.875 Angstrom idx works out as 9.42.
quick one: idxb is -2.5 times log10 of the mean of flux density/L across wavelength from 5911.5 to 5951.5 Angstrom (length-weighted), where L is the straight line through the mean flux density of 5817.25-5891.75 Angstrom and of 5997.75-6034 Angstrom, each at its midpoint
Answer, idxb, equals 0.09 mag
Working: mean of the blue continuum 8.36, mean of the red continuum 9.28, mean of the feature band 8.12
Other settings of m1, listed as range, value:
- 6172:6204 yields 9.226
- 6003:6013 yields 10.05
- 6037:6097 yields 11.24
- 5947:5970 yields 8.679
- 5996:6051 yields 10.82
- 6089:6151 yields 11.68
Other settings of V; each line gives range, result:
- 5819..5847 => 8.767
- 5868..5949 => 2.761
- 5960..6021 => 8.322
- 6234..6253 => 6.756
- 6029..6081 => 8.543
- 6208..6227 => 5.544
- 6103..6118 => 9.825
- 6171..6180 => 7.535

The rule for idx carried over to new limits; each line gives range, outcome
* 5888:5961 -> 7.16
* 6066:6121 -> 10.4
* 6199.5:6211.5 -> 8.08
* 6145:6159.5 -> 10.2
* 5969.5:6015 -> 9.04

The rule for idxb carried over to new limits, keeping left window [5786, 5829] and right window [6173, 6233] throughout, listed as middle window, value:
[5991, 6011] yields -0.09 mag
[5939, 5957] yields 0.06 mag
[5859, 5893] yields 0.37 mag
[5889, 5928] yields 0.41 mag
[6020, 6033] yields -0.08 mag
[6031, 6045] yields -0.14 mag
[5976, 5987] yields -0.01 mag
